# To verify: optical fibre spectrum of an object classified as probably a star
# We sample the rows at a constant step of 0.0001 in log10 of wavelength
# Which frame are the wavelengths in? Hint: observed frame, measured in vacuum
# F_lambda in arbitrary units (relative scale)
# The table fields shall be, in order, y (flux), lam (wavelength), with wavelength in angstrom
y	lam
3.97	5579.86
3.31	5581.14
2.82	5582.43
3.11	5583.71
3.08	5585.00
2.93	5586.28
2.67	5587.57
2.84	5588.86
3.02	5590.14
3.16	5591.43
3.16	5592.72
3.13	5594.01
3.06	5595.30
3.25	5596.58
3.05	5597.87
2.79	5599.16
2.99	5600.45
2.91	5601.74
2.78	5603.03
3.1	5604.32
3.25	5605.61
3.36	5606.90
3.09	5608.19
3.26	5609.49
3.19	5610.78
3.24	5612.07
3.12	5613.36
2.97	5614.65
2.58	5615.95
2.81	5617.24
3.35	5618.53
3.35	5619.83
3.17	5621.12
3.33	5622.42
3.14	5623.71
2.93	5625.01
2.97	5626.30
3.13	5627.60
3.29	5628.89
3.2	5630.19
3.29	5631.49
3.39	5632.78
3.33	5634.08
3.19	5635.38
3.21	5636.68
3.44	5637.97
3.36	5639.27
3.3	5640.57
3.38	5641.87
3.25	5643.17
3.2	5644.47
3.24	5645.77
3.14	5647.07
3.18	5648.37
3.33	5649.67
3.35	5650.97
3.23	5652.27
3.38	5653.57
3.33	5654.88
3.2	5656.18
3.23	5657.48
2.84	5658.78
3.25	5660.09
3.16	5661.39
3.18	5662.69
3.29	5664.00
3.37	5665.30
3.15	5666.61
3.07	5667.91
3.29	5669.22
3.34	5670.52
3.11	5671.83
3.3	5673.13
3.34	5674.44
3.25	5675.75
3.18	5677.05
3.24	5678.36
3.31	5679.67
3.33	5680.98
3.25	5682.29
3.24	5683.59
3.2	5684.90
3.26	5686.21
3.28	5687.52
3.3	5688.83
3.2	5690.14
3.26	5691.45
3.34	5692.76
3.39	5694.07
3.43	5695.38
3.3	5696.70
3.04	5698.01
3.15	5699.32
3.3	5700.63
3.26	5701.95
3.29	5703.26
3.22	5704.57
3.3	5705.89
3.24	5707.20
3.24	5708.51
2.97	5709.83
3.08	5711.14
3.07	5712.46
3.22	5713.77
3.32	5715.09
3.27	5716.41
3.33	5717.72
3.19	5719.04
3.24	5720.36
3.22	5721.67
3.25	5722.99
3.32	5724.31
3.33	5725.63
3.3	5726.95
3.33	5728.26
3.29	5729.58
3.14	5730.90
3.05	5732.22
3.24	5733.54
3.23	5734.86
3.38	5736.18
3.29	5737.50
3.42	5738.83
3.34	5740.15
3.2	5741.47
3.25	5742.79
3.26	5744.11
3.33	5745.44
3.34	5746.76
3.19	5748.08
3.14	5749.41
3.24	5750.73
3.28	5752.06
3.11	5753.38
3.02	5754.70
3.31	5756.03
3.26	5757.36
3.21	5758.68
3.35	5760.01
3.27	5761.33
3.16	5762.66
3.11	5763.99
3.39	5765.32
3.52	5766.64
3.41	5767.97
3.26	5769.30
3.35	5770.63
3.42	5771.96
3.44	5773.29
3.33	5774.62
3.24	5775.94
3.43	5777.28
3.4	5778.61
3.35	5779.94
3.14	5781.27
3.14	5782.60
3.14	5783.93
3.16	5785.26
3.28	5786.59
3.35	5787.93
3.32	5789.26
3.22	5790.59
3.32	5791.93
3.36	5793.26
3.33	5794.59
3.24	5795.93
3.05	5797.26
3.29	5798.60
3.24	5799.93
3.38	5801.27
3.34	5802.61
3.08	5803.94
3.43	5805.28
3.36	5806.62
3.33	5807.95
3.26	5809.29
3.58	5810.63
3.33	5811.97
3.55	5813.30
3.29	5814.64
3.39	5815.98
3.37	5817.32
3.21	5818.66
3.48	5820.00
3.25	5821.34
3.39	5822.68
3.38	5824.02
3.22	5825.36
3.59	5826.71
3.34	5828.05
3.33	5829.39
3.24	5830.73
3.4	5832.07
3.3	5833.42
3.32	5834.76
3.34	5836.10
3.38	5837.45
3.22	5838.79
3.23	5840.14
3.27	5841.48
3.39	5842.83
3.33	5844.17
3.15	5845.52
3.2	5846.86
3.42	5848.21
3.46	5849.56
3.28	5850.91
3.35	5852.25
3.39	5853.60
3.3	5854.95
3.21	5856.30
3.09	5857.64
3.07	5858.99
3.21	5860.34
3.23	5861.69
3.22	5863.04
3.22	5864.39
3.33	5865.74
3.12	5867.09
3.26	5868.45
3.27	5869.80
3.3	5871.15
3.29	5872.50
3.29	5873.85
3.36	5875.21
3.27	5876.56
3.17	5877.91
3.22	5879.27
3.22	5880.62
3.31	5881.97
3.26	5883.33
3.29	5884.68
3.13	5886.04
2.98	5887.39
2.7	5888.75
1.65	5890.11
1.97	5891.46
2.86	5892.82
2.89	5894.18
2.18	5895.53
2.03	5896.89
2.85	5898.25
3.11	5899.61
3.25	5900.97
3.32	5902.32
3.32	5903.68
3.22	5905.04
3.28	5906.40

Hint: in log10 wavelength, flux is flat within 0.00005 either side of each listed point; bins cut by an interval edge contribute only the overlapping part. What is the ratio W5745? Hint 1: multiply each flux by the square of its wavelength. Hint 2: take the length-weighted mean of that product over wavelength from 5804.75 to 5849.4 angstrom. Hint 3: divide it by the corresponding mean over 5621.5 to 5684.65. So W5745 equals 1.1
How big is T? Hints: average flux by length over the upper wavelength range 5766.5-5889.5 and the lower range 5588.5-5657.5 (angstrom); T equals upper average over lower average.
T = 1.0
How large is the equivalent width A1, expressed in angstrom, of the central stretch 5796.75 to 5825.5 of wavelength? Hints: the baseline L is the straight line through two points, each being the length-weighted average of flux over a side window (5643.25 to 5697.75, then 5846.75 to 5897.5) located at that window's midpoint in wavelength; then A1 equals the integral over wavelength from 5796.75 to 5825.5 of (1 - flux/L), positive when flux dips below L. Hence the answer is -1.8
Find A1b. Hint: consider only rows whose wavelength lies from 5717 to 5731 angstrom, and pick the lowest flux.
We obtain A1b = 3.14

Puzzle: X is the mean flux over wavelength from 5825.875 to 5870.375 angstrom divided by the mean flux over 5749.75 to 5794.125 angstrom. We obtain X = 1.0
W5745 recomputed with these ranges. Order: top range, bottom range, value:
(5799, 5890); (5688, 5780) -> 1.04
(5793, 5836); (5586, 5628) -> 1.17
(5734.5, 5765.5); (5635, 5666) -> 1.04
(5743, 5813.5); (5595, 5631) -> 1.13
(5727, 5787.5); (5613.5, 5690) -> 1.05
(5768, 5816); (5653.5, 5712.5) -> 1.06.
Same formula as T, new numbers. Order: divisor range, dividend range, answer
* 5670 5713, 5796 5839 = 1.03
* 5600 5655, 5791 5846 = 1.04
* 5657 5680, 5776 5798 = 1.01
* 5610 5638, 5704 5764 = 1.02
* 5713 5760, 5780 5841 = 1.02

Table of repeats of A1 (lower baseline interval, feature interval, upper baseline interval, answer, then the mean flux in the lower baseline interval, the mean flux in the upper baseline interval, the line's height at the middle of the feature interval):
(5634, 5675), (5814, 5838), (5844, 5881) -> -0.7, 3.25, 3.26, 3.26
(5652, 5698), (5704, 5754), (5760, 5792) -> 0.5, 3.25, 3.3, 3.28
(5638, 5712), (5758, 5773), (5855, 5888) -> -0.4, 3.24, 3.22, 3.24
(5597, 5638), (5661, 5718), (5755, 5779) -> -0.4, 3.13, 3.32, 3.22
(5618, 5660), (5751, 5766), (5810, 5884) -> 0.2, 3.24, 3.3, 3.27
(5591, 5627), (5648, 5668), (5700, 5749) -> -0.4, 3.09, 3.25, 3.16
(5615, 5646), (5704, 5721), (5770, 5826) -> 0.2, 3.2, 3.31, 3.25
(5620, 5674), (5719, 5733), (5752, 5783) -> 0.1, 3.23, 3.29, 3.27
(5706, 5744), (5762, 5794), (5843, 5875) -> -0.5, 3.24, 3.26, 3.25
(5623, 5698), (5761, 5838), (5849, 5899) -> -4.8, 3.25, 3.06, 3.12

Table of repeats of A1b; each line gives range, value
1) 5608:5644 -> 2.58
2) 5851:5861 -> 3.07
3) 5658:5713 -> 2.84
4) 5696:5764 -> 2.97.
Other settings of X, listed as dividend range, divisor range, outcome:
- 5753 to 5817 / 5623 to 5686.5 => 1.02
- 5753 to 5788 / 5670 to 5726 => 1.01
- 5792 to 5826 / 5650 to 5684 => 1.03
